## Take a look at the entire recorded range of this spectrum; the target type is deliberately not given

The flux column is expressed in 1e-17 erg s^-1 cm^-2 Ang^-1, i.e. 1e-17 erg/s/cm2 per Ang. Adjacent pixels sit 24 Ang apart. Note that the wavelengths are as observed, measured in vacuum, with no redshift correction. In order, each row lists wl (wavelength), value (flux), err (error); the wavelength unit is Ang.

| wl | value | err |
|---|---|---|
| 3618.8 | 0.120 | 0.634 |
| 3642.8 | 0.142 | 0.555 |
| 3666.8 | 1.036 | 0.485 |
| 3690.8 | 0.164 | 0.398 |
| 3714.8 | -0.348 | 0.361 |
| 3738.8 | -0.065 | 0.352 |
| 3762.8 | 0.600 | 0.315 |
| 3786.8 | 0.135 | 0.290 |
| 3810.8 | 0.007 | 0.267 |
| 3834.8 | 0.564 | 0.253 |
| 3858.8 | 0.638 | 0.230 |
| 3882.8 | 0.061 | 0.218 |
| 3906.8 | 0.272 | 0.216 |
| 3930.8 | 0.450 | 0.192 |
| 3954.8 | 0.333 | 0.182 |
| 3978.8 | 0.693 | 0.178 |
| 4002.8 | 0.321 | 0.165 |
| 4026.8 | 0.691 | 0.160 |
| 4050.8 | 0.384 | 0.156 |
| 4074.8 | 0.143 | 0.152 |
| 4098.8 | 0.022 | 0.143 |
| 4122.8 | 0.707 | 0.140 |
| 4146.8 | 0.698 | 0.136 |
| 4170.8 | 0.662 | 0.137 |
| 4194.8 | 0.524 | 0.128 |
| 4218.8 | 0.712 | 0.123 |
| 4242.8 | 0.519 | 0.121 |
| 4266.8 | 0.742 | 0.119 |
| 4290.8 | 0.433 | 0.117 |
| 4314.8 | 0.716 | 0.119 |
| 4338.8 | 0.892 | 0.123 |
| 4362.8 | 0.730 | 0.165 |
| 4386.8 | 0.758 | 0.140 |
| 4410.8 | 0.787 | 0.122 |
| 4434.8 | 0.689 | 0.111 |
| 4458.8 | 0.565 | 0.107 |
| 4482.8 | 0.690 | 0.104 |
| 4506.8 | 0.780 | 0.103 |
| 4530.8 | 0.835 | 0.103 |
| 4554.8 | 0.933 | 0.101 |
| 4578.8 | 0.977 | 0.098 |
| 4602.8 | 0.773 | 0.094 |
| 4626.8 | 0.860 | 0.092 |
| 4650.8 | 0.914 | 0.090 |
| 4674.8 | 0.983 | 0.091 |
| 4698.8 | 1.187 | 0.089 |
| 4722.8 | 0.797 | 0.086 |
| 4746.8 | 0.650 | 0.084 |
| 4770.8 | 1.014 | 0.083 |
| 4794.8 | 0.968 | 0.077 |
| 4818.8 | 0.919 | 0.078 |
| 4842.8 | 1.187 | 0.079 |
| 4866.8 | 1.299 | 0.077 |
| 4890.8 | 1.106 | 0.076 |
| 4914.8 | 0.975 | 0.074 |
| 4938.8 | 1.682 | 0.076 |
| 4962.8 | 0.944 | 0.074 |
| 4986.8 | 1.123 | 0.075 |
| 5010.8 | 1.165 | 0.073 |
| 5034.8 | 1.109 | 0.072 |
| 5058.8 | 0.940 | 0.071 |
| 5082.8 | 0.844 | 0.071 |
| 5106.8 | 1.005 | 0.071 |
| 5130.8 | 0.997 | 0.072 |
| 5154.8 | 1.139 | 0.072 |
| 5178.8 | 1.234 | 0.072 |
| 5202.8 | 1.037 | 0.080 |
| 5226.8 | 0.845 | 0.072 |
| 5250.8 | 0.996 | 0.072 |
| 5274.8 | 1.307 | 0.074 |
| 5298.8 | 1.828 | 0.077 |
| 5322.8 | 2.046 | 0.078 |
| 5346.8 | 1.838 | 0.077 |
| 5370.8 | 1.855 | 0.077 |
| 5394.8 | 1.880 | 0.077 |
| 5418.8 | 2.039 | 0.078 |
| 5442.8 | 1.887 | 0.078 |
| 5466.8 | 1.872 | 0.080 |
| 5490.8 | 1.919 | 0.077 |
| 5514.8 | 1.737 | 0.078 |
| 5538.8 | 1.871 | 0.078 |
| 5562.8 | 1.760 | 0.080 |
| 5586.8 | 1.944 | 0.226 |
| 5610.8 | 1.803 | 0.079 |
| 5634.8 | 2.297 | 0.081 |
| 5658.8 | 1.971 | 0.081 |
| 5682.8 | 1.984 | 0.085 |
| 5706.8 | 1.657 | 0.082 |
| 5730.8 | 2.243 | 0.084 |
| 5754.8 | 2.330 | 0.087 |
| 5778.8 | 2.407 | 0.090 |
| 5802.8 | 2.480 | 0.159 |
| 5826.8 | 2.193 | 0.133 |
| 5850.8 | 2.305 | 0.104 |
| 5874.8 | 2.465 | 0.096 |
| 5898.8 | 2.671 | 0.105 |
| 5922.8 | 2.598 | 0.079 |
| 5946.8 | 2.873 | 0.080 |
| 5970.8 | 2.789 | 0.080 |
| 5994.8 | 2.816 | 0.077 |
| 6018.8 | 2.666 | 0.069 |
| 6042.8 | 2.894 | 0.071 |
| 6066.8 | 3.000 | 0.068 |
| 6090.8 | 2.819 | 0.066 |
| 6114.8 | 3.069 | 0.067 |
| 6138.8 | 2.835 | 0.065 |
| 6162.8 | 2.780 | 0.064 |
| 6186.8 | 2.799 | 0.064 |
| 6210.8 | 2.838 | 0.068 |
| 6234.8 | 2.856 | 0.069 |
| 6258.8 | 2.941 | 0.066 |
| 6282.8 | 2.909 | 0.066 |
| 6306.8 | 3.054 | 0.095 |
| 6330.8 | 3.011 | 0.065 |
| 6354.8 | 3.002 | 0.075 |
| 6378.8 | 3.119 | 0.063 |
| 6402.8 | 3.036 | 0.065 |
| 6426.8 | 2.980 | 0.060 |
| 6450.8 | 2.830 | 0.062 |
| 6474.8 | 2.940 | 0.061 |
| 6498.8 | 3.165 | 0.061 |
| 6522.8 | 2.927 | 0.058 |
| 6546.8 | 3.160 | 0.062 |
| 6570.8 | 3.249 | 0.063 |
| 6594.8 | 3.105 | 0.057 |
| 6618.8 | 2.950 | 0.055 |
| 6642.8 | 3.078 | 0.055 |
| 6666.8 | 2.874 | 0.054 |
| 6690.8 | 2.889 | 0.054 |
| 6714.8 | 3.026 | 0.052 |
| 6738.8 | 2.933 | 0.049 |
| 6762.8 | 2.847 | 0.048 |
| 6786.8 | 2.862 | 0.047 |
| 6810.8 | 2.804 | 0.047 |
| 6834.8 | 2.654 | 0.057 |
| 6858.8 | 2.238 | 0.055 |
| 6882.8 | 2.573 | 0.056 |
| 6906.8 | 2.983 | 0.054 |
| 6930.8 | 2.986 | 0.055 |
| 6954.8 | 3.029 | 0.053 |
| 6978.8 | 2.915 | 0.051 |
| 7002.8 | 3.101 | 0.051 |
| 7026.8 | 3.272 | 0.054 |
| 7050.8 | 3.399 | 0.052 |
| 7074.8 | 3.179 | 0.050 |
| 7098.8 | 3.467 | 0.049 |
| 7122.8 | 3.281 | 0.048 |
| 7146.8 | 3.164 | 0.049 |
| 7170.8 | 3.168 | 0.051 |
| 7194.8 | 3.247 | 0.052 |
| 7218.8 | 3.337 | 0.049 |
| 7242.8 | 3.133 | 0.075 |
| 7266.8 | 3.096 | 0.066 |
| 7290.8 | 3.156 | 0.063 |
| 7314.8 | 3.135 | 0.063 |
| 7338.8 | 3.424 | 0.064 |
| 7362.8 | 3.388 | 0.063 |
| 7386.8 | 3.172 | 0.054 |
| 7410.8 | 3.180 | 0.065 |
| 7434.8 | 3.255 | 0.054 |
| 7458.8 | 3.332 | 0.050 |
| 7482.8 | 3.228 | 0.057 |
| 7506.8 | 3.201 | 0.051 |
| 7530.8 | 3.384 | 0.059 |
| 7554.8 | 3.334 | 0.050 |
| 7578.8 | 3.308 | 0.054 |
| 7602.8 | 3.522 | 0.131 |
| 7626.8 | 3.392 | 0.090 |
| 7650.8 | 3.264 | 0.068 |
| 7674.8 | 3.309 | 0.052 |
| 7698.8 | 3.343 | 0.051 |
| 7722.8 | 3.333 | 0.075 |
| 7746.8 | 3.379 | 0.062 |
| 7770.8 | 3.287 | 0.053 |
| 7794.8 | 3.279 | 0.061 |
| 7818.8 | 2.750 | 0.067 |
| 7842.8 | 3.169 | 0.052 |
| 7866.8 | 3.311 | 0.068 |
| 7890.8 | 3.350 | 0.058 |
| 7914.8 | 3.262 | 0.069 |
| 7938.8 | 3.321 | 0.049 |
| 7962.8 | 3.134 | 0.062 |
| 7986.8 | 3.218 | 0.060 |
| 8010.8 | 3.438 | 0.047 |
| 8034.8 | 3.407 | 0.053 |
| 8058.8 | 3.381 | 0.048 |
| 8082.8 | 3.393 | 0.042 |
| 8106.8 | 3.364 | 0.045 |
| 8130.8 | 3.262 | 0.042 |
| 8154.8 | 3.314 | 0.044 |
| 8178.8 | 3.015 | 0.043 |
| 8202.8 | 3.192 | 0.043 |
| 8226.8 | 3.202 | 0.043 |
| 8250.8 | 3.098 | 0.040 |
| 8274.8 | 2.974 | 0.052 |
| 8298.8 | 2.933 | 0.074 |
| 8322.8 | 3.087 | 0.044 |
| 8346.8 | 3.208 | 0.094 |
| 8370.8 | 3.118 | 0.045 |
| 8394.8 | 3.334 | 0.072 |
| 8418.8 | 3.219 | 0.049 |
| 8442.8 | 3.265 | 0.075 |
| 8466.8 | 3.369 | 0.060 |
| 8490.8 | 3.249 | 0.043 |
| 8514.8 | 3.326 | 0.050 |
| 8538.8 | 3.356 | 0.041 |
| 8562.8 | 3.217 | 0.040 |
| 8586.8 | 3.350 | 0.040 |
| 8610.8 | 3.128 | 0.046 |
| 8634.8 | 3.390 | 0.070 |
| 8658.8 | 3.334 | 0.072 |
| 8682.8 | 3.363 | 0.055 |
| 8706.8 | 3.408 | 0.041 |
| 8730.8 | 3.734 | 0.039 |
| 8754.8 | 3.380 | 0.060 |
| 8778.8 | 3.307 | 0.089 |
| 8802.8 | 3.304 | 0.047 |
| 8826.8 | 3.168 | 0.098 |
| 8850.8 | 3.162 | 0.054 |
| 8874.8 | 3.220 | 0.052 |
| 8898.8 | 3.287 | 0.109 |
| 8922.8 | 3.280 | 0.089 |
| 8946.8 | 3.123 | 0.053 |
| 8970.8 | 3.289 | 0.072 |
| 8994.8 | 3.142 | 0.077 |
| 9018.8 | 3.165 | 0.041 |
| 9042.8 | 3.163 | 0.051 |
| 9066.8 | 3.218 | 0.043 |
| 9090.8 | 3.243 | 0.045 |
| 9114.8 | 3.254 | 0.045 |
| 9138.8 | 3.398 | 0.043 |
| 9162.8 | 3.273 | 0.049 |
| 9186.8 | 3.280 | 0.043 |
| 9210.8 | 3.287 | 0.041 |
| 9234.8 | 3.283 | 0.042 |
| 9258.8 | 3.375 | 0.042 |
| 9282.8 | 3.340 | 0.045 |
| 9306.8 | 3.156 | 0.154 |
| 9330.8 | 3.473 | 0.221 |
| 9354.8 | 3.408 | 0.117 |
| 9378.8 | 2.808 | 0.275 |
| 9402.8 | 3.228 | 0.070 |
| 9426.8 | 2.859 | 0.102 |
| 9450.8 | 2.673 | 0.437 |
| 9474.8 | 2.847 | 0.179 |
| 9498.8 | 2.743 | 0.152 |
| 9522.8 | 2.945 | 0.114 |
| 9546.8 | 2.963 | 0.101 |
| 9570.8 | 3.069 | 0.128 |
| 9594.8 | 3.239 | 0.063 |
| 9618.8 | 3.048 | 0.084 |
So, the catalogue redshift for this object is 0.326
